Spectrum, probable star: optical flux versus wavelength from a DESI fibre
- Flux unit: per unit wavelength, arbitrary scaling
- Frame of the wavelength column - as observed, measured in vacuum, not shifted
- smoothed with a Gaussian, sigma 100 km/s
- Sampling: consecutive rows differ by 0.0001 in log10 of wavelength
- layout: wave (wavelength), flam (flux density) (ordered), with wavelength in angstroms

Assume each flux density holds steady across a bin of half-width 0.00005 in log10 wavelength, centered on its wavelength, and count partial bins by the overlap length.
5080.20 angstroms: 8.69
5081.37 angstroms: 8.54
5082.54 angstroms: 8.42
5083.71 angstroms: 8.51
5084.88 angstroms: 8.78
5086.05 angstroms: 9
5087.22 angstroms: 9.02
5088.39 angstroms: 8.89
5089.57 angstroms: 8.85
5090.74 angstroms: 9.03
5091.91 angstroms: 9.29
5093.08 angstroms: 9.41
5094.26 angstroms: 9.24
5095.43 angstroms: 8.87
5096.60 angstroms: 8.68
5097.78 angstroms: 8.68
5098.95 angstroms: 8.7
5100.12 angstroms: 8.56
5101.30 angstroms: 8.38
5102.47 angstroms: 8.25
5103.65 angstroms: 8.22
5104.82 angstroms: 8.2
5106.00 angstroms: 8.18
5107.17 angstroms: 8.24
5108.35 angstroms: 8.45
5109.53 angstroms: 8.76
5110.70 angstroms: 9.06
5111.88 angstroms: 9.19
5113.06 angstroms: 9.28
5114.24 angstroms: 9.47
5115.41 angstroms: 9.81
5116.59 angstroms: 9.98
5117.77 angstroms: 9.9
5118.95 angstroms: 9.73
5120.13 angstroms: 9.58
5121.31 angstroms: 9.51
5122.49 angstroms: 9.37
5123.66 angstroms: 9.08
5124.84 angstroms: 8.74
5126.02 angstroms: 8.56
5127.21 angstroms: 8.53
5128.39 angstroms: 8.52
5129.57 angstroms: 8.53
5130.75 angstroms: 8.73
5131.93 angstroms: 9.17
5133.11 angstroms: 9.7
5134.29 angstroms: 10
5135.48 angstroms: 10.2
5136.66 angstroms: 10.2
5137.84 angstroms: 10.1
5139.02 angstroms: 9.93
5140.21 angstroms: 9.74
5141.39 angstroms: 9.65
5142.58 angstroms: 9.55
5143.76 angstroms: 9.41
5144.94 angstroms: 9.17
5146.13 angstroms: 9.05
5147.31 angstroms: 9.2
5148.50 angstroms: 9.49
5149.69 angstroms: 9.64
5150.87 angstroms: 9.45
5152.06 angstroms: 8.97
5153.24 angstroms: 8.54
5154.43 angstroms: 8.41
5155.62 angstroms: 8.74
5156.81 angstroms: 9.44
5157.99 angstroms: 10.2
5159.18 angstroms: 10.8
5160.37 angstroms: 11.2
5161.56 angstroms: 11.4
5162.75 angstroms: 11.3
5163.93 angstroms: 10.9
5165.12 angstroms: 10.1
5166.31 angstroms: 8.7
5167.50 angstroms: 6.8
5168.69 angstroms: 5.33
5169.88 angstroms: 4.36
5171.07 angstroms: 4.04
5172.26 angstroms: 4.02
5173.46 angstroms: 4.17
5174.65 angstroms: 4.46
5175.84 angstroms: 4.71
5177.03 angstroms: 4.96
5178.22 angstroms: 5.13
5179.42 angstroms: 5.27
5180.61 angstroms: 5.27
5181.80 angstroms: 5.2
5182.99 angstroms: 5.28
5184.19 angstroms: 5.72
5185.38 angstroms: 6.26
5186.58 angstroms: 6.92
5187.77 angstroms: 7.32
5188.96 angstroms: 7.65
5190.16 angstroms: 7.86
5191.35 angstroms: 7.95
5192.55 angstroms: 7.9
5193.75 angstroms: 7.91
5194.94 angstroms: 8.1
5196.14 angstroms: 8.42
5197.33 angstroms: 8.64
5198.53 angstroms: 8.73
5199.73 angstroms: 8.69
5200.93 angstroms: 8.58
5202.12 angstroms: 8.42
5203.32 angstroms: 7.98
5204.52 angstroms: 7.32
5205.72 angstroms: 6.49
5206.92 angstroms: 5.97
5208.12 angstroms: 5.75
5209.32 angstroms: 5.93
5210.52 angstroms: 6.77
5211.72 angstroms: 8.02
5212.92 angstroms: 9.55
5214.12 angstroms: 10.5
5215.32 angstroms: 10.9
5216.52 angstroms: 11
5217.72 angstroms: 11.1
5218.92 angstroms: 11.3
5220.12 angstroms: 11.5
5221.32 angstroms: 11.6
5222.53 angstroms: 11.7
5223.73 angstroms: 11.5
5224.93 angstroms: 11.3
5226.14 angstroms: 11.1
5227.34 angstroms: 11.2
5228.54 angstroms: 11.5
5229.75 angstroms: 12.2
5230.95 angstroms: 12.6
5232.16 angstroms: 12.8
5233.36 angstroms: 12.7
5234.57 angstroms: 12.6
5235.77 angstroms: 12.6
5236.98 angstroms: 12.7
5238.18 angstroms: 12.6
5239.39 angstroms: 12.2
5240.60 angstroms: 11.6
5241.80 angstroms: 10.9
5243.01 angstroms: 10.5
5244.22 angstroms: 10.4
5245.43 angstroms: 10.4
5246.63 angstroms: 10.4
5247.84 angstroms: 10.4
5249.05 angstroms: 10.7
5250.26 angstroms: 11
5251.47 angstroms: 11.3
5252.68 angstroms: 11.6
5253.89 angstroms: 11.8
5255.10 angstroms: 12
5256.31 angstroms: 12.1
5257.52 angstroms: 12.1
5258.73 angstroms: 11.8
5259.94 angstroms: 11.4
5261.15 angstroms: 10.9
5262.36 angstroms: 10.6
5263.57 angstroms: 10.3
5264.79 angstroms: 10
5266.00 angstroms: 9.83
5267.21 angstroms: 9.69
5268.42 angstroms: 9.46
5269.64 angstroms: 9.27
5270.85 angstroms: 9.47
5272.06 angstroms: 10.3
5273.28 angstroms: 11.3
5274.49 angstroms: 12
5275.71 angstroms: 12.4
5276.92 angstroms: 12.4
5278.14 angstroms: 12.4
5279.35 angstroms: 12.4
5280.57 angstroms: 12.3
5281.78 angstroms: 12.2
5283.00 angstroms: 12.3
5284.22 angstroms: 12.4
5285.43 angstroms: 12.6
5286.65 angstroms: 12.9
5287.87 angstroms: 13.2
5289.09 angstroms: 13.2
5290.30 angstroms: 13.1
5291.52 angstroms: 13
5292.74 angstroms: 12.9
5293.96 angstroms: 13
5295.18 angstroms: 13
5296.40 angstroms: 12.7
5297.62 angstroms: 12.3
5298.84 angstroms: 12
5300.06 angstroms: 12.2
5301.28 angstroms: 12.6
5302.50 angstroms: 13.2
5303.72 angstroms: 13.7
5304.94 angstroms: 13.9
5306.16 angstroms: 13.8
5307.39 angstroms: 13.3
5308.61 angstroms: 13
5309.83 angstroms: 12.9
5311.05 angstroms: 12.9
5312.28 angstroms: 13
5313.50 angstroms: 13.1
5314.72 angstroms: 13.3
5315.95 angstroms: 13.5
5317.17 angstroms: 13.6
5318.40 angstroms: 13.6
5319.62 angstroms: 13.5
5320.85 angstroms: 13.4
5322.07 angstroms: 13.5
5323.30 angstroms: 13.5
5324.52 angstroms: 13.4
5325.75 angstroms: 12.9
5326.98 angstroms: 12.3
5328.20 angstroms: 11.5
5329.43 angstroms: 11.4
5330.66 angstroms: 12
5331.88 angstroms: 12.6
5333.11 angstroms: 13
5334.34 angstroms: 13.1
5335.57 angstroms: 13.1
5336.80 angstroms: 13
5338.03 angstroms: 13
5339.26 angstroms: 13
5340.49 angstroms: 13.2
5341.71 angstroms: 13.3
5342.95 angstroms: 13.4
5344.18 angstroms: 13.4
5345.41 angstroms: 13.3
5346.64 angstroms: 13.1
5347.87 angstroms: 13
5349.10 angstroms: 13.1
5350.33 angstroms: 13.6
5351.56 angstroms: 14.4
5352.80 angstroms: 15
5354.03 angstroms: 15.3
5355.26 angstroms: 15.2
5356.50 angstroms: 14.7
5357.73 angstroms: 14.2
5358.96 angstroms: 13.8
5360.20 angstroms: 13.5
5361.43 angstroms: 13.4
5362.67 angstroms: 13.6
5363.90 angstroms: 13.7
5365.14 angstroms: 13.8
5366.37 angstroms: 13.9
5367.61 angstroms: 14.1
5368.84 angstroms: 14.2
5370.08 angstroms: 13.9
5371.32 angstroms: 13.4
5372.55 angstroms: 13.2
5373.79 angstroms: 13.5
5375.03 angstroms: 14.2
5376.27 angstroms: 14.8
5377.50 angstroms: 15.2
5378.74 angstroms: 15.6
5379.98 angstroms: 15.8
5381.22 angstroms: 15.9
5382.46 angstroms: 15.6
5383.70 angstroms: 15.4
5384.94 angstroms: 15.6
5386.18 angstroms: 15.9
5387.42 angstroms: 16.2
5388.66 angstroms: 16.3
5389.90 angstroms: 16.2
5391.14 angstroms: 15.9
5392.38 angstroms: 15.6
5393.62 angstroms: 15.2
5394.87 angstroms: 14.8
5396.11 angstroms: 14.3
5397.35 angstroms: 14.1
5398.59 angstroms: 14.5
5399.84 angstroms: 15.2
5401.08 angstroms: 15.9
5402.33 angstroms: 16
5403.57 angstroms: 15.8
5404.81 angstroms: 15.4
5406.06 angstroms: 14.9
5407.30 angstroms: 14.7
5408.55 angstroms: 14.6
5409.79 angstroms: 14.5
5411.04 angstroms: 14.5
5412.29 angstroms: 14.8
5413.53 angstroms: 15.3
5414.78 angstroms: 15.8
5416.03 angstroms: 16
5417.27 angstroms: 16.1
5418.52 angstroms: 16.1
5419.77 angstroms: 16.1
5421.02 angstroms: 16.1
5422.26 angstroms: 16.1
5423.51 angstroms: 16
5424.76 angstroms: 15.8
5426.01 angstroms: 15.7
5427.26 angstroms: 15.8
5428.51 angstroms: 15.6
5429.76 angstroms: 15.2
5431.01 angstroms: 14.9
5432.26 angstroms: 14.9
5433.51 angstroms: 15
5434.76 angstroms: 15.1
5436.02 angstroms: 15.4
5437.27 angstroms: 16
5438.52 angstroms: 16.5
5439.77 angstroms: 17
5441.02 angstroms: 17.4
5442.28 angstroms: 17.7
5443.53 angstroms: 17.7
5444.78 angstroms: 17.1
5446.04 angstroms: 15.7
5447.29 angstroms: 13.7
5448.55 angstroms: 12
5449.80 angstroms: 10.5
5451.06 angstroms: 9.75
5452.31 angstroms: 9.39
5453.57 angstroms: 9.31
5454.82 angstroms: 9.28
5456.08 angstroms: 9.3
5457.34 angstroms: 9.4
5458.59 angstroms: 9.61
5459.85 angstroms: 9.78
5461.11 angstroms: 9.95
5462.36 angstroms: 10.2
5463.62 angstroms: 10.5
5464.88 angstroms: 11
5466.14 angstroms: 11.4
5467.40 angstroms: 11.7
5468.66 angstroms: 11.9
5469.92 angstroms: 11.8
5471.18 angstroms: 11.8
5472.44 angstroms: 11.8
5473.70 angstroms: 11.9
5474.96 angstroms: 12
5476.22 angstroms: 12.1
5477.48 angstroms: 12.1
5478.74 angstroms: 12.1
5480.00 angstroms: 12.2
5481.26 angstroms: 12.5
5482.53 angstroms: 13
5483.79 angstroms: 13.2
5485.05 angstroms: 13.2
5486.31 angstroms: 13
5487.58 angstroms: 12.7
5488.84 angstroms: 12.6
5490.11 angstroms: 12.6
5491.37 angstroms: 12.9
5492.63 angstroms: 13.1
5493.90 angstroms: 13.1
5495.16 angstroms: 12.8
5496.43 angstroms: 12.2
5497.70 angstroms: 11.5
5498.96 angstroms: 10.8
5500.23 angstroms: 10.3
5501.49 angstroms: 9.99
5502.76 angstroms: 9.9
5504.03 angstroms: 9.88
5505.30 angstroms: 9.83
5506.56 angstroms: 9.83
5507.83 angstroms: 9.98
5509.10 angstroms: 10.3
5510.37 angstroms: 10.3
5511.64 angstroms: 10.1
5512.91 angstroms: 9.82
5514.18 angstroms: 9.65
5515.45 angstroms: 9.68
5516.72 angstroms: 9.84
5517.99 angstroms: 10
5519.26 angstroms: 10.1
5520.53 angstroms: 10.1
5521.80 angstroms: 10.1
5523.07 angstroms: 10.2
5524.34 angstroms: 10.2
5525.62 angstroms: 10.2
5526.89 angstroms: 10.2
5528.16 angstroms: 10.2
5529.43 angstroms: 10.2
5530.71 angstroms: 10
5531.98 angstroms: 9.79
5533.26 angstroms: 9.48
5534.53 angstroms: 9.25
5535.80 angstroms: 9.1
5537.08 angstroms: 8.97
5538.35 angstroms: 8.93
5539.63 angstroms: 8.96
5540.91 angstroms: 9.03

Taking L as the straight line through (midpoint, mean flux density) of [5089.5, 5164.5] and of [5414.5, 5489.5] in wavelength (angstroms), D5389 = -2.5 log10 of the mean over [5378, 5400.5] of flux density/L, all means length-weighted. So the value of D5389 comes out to -0.22 mag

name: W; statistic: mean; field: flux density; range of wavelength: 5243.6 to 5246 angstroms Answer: 10.4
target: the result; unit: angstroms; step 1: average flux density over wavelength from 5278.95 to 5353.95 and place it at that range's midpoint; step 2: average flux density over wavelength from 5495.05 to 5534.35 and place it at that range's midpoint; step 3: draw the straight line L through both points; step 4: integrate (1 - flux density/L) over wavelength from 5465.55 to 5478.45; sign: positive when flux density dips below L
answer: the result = -1.26 angstroms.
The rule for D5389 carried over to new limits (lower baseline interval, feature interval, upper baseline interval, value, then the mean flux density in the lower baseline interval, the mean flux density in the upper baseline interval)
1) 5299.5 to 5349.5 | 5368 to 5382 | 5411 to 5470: -0.089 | 13.1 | 13.8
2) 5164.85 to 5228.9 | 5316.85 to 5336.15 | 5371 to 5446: -0.031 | 7.81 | 15.5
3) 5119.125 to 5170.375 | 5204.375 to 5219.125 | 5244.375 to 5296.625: 0.235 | 9.27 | 11.6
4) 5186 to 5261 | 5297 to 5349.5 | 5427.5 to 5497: -0.159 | 10.1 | 12.8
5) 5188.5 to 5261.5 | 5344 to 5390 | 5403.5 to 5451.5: -0.048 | 10.2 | 15.3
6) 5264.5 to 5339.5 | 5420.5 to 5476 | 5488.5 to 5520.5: -0.175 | 12.5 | 10.8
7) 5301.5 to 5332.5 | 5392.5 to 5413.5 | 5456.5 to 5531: -0.232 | 13.1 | 11.1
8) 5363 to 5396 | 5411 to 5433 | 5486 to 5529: -0.156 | 14.9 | 10.8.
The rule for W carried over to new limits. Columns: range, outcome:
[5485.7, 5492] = 12.8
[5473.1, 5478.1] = 12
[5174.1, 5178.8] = 4.82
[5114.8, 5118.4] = 9.9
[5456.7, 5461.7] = 9.68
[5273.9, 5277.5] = 12.3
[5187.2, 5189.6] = 7.49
